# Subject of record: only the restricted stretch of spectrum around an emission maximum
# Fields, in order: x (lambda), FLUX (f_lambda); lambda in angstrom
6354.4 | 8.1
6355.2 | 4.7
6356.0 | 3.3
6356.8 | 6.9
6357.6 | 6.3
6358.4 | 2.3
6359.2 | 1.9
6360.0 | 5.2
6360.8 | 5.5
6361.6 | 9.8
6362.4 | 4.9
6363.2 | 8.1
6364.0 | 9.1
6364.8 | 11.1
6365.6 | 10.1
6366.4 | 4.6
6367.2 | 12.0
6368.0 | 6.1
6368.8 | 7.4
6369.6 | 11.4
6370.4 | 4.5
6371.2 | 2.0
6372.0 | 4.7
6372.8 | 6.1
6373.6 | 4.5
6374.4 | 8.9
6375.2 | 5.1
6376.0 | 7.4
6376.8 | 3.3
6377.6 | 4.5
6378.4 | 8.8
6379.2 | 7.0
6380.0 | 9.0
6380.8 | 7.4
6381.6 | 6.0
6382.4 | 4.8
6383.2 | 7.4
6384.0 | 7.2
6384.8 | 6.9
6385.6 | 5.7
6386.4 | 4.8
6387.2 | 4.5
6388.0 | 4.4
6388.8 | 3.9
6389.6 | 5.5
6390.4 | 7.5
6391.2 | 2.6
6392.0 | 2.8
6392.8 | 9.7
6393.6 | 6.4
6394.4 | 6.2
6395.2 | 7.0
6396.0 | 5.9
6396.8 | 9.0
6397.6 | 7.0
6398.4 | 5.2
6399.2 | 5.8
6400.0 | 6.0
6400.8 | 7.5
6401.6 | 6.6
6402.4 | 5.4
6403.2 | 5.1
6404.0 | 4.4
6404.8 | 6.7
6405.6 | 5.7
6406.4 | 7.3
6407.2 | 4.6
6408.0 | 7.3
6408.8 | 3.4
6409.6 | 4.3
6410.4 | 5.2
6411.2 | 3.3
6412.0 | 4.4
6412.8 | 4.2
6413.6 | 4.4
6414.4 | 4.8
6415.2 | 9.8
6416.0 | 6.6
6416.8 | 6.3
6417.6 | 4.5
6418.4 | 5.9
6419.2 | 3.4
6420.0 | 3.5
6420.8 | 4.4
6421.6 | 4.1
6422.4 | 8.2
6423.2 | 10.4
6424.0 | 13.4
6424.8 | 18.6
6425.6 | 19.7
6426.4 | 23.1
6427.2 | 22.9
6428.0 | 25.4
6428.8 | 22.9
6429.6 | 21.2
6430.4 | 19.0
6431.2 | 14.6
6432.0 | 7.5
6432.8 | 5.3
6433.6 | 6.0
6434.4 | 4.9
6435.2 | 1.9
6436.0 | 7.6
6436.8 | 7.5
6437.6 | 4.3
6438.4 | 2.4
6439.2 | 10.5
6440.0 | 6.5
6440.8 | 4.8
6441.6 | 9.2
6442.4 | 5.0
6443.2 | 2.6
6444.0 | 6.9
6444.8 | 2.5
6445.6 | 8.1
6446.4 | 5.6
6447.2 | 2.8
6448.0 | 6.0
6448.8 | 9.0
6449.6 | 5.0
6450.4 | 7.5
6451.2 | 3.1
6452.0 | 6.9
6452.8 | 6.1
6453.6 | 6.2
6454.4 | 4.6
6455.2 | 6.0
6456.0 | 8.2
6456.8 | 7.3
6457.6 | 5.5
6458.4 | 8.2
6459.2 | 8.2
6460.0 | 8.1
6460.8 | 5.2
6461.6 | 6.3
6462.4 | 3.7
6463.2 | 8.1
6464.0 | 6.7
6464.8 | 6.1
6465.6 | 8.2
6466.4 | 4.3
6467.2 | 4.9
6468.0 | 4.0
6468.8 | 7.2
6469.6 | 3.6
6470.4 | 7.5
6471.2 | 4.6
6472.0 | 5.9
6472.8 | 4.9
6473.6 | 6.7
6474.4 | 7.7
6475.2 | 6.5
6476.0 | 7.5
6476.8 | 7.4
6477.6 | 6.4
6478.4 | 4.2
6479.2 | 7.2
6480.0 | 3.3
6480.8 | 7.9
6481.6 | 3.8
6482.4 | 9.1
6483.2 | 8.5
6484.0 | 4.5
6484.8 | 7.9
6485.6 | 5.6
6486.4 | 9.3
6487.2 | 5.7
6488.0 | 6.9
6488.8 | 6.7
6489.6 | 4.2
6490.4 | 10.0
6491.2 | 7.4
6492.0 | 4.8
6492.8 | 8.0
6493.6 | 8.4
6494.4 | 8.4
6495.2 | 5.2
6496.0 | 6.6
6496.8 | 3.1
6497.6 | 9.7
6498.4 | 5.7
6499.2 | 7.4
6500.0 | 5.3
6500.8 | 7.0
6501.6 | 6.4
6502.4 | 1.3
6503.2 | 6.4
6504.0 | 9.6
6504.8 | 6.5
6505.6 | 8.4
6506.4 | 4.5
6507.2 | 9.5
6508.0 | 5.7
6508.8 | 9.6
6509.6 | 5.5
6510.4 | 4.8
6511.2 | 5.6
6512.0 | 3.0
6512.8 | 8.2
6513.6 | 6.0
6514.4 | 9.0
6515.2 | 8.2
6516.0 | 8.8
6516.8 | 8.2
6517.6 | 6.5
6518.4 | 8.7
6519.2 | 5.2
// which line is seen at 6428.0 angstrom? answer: H-beta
